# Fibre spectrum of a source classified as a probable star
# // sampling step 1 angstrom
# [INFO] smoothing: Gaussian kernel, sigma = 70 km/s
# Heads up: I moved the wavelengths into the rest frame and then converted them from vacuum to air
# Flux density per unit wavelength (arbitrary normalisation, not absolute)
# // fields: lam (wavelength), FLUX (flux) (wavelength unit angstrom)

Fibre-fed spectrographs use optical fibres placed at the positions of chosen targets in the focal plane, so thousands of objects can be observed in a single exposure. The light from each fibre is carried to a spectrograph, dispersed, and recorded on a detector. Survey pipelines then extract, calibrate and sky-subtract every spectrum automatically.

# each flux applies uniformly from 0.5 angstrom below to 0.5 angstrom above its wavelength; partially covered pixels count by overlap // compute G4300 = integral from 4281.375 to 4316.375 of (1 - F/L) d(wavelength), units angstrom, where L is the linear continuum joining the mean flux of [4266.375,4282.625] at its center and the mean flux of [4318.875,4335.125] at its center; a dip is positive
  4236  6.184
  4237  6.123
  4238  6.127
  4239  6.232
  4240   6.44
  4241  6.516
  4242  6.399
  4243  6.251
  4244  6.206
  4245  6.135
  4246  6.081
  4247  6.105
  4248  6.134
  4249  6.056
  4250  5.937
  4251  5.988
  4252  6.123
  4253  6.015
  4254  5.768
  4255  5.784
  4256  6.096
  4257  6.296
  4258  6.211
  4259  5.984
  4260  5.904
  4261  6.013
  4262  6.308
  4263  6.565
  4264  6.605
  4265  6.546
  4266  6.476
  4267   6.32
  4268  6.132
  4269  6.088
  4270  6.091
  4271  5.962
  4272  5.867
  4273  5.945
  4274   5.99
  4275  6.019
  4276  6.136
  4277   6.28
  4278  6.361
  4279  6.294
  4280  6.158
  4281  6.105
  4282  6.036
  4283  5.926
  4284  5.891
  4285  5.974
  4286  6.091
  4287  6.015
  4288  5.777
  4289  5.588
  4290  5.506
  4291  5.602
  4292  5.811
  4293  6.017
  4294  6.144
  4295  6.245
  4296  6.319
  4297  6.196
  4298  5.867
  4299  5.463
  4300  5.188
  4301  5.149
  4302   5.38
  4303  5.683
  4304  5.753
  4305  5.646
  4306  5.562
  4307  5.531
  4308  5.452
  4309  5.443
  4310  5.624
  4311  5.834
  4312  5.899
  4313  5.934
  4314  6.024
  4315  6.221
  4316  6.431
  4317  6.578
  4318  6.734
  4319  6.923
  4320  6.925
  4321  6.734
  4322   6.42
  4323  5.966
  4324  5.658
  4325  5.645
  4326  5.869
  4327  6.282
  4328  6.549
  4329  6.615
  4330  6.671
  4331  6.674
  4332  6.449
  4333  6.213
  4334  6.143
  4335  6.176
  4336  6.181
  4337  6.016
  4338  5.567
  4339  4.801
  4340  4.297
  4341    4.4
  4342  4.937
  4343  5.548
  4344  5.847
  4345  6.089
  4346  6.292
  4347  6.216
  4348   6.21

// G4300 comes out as 2.32 angstrom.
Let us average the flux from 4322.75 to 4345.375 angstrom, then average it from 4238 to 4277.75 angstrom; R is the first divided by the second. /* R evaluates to 1.0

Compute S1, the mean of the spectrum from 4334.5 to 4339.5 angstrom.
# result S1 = 5.75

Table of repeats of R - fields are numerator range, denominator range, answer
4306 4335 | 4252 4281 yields 1.01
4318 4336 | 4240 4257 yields 1.04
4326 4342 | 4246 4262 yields 0.98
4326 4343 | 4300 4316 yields 1.03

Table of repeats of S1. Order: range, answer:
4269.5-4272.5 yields 5.97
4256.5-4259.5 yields 6.16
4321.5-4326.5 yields 5.91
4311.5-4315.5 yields 6.02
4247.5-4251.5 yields 6.03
